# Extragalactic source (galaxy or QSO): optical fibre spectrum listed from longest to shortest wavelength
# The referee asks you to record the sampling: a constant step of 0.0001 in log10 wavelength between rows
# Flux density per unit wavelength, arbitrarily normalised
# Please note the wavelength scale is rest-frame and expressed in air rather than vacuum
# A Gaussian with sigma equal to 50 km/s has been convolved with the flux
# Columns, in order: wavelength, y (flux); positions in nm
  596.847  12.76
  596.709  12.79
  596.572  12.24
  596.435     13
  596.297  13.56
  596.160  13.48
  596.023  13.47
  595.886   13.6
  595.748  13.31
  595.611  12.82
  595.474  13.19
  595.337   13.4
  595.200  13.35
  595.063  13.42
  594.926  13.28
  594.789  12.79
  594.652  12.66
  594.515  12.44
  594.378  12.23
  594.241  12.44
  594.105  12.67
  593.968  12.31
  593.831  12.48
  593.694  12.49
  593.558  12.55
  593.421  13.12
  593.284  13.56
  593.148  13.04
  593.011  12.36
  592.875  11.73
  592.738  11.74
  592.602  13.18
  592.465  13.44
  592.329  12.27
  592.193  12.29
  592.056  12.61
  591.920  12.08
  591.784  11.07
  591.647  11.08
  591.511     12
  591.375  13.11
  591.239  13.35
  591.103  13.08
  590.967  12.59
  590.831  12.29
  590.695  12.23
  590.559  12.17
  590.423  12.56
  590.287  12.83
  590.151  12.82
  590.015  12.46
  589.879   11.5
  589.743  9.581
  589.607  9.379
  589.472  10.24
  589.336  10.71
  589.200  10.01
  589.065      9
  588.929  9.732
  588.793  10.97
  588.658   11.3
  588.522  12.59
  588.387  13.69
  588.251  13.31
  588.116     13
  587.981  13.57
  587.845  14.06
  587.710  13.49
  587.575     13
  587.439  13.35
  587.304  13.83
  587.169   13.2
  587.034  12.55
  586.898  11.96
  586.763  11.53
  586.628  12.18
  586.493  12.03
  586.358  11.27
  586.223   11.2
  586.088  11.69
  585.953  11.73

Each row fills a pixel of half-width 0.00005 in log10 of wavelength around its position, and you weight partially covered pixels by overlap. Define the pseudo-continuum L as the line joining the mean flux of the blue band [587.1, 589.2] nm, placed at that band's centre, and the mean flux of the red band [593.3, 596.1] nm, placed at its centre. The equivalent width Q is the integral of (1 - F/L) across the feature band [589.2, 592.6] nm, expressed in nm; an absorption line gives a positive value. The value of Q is 0.183 nm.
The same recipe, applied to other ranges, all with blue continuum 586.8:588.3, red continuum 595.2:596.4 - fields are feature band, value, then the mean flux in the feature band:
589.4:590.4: 0.14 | 11.3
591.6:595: 0.21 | 12.5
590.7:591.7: 0.06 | 12.5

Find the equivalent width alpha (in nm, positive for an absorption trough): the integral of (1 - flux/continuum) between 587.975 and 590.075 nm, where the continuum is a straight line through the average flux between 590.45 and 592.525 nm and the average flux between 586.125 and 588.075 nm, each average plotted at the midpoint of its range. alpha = 0.22 nm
